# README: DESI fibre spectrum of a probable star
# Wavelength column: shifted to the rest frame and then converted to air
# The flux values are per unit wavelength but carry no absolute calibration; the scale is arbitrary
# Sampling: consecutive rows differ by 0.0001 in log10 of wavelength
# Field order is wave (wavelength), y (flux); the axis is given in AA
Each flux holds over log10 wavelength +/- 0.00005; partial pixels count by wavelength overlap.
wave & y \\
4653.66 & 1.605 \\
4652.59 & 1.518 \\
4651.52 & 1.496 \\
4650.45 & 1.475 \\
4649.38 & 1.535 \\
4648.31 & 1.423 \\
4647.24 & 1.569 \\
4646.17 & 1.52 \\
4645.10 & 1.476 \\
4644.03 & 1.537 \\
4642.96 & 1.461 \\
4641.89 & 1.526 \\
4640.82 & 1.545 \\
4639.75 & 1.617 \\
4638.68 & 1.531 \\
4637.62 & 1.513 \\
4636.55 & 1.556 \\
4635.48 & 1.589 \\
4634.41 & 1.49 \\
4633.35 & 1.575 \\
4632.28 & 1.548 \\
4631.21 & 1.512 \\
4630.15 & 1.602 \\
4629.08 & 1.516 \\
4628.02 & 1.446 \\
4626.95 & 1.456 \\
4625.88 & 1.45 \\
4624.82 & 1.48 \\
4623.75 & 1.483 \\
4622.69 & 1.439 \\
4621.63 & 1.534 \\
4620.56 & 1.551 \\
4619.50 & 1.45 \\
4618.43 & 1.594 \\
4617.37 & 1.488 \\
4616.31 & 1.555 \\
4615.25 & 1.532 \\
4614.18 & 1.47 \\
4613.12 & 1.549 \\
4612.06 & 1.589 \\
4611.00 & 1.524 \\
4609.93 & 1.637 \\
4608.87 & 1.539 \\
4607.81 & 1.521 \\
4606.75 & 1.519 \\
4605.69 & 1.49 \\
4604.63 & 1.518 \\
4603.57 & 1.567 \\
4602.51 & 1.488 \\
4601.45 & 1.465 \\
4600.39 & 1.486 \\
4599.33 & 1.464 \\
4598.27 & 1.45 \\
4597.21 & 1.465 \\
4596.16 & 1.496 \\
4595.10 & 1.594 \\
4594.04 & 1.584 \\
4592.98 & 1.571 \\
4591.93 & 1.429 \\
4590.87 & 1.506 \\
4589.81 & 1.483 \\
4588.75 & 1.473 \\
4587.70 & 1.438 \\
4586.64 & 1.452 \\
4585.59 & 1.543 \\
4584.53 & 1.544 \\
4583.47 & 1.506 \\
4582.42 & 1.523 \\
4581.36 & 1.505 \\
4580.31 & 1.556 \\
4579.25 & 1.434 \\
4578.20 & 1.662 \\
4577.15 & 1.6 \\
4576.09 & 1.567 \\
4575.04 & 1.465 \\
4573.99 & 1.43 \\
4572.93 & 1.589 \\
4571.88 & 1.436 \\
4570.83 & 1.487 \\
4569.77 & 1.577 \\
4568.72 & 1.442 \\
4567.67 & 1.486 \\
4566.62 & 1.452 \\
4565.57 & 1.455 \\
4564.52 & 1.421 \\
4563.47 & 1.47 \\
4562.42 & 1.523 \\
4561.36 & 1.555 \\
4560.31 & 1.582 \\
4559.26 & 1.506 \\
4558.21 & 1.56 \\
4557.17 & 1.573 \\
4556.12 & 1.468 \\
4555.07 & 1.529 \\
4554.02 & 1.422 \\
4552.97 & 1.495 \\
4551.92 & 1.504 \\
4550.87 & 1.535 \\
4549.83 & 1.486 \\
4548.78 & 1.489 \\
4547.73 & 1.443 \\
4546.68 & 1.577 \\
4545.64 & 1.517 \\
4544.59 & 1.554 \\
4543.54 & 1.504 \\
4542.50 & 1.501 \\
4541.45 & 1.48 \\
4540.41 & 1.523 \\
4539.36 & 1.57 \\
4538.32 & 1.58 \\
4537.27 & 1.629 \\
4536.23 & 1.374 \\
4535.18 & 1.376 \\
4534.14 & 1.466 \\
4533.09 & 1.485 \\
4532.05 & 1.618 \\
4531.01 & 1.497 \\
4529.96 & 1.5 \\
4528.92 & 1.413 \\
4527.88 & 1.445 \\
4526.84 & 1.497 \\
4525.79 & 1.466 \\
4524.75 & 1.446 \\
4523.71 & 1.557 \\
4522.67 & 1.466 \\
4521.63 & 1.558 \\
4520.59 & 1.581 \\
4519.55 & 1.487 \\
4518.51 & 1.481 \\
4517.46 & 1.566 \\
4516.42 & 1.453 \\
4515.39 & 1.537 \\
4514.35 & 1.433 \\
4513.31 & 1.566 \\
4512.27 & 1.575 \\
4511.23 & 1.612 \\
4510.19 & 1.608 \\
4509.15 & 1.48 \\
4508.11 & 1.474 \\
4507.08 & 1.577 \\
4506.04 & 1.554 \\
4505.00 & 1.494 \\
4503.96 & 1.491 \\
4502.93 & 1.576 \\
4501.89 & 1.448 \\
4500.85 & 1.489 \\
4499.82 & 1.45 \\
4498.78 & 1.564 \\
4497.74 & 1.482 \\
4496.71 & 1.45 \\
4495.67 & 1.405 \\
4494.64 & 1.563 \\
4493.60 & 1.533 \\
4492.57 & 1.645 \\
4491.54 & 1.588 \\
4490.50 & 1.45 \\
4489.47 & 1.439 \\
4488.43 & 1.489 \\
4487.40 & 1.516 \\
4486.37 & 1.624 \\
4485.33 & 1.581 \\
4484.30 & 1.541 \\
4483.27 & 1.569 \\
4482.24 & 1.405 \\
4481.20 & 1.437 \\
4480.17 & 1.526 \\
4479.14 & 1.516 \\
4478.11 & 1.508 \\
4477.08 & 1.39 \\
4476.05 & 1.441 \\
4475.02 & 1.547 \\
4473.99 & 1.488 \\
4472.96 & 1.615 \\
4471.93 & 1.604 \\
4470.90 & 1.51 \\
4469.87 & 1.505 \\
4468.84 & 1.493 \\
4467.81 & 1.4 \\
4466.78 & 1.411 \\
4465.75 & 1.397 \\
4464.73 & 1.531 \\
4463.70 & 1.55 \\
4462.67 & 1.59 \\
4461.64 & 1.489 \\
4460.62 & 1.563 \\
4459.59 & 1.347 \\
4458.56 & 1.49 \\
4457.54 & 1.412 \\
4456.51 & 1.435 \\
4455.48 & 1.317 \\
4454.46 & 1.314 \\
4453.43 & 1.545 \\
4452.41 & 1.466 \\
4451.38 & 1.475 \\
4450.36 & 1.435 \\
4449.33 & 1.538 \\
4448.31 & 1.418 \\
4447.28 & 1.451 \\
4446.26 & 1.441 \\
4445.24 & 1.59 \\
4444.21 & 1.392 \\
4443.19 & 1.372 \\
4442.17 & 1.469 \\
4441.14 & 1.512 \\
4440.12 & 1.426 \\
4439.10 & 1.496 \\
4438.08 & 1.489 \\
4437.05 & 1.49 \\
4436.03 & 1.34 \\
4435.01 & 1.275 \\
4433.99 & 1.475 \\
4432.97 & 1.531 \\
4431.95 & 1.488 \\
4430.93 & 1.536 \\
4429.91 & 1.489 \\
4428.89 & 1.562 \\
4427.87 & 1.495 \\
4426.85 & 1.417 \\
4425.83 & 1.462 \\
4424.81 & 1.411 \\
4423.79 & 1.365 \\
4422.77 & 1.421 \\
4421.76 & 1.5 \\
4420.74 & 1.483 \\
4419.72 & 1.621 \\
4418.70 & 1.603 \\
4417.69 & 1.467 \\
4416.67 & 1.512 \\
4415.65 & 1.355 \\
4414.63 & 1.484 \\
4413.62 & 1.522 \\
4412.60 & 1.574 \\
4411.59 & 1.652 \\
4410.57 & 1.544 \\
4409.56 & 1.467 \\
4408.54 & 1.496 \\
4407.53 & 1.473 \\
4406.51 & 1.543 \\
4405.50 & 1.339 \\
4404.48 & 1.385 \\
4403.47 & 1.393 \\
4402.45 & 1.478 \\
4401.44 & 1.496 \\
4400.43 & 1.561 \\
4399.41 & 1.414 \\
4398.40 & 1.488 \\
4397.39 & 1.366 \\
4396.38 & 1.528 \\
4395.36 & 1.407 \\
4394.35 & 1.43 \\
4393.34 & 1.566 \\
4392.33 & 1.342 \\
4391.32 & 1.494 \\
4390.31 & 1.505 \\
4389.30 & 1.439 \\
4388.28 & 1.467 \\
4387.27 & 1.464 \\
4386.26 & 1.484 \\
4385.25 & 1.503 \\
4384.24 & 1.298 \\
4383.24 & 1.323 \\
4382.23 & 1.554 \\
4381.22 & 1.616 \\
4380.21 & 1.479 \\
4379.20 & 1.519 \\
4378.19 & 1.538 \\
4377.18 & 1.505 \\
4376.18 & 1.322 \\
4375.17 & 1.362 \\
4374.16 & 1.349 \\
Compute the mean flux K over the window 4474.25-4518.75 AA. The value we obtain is 1.51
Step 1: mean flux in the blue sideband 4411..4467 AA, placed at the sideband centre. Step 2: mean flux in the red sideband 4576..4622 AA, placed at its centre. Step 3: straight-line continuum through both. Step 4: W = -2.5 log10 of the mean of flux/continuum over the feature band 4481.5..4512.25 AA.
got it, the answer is -0.02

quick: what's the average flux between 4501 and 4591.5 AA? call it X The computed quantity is 1.51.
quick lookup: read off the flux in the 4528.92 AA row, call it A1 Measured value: 1.413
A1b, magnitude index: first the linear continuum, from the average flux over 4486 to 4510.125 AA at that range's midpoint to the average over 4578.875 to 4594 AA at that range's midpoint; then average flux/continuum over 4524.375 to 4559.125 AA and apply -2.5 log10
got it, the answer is 0.00 mag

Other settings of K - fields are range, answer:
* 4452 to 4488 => 1.49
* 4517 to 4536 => 1.49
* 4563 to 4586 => 1.51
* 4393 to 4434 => 1.48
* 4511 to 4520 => 1.52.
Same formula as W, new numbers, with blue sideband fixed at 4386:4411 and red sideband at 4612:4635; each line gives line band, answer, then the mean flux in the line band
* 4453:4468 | 0.02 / 1.45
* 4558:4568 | 0.00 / 1.5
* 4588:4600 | 0.00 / 1.5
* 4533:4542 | 0.00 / 1.5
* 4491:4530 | -0.02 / 1.51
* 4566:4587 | -0.01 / 1.51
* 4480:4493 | -0.03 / 1.52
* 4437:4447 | 0.00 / 1.47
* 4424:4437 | 0.01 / 1.46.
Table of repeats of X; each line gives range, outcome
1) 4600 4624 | 1.52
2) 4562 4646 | 1.51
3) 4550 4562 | 1.52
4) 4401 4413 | 1.49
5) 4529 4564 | 1.51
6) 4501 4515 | 1.53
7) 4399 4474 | 1.47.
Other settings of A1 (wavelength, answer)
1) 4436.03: 1.34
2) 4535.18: 1.376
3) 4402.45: 1.478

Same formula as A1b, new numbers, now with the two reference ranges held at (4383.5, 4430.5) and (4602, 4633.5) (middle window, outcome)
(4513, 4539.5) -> 0.00 mag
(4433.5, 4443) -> 0.03 mag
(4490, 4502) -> -0.01 mag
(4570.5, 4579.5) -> -0.01 mag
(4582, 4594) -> 0.01 mag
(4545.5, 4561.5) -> -0.01 mag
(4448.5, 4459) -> 0.03 mag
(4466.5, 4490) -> -0.01 mag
